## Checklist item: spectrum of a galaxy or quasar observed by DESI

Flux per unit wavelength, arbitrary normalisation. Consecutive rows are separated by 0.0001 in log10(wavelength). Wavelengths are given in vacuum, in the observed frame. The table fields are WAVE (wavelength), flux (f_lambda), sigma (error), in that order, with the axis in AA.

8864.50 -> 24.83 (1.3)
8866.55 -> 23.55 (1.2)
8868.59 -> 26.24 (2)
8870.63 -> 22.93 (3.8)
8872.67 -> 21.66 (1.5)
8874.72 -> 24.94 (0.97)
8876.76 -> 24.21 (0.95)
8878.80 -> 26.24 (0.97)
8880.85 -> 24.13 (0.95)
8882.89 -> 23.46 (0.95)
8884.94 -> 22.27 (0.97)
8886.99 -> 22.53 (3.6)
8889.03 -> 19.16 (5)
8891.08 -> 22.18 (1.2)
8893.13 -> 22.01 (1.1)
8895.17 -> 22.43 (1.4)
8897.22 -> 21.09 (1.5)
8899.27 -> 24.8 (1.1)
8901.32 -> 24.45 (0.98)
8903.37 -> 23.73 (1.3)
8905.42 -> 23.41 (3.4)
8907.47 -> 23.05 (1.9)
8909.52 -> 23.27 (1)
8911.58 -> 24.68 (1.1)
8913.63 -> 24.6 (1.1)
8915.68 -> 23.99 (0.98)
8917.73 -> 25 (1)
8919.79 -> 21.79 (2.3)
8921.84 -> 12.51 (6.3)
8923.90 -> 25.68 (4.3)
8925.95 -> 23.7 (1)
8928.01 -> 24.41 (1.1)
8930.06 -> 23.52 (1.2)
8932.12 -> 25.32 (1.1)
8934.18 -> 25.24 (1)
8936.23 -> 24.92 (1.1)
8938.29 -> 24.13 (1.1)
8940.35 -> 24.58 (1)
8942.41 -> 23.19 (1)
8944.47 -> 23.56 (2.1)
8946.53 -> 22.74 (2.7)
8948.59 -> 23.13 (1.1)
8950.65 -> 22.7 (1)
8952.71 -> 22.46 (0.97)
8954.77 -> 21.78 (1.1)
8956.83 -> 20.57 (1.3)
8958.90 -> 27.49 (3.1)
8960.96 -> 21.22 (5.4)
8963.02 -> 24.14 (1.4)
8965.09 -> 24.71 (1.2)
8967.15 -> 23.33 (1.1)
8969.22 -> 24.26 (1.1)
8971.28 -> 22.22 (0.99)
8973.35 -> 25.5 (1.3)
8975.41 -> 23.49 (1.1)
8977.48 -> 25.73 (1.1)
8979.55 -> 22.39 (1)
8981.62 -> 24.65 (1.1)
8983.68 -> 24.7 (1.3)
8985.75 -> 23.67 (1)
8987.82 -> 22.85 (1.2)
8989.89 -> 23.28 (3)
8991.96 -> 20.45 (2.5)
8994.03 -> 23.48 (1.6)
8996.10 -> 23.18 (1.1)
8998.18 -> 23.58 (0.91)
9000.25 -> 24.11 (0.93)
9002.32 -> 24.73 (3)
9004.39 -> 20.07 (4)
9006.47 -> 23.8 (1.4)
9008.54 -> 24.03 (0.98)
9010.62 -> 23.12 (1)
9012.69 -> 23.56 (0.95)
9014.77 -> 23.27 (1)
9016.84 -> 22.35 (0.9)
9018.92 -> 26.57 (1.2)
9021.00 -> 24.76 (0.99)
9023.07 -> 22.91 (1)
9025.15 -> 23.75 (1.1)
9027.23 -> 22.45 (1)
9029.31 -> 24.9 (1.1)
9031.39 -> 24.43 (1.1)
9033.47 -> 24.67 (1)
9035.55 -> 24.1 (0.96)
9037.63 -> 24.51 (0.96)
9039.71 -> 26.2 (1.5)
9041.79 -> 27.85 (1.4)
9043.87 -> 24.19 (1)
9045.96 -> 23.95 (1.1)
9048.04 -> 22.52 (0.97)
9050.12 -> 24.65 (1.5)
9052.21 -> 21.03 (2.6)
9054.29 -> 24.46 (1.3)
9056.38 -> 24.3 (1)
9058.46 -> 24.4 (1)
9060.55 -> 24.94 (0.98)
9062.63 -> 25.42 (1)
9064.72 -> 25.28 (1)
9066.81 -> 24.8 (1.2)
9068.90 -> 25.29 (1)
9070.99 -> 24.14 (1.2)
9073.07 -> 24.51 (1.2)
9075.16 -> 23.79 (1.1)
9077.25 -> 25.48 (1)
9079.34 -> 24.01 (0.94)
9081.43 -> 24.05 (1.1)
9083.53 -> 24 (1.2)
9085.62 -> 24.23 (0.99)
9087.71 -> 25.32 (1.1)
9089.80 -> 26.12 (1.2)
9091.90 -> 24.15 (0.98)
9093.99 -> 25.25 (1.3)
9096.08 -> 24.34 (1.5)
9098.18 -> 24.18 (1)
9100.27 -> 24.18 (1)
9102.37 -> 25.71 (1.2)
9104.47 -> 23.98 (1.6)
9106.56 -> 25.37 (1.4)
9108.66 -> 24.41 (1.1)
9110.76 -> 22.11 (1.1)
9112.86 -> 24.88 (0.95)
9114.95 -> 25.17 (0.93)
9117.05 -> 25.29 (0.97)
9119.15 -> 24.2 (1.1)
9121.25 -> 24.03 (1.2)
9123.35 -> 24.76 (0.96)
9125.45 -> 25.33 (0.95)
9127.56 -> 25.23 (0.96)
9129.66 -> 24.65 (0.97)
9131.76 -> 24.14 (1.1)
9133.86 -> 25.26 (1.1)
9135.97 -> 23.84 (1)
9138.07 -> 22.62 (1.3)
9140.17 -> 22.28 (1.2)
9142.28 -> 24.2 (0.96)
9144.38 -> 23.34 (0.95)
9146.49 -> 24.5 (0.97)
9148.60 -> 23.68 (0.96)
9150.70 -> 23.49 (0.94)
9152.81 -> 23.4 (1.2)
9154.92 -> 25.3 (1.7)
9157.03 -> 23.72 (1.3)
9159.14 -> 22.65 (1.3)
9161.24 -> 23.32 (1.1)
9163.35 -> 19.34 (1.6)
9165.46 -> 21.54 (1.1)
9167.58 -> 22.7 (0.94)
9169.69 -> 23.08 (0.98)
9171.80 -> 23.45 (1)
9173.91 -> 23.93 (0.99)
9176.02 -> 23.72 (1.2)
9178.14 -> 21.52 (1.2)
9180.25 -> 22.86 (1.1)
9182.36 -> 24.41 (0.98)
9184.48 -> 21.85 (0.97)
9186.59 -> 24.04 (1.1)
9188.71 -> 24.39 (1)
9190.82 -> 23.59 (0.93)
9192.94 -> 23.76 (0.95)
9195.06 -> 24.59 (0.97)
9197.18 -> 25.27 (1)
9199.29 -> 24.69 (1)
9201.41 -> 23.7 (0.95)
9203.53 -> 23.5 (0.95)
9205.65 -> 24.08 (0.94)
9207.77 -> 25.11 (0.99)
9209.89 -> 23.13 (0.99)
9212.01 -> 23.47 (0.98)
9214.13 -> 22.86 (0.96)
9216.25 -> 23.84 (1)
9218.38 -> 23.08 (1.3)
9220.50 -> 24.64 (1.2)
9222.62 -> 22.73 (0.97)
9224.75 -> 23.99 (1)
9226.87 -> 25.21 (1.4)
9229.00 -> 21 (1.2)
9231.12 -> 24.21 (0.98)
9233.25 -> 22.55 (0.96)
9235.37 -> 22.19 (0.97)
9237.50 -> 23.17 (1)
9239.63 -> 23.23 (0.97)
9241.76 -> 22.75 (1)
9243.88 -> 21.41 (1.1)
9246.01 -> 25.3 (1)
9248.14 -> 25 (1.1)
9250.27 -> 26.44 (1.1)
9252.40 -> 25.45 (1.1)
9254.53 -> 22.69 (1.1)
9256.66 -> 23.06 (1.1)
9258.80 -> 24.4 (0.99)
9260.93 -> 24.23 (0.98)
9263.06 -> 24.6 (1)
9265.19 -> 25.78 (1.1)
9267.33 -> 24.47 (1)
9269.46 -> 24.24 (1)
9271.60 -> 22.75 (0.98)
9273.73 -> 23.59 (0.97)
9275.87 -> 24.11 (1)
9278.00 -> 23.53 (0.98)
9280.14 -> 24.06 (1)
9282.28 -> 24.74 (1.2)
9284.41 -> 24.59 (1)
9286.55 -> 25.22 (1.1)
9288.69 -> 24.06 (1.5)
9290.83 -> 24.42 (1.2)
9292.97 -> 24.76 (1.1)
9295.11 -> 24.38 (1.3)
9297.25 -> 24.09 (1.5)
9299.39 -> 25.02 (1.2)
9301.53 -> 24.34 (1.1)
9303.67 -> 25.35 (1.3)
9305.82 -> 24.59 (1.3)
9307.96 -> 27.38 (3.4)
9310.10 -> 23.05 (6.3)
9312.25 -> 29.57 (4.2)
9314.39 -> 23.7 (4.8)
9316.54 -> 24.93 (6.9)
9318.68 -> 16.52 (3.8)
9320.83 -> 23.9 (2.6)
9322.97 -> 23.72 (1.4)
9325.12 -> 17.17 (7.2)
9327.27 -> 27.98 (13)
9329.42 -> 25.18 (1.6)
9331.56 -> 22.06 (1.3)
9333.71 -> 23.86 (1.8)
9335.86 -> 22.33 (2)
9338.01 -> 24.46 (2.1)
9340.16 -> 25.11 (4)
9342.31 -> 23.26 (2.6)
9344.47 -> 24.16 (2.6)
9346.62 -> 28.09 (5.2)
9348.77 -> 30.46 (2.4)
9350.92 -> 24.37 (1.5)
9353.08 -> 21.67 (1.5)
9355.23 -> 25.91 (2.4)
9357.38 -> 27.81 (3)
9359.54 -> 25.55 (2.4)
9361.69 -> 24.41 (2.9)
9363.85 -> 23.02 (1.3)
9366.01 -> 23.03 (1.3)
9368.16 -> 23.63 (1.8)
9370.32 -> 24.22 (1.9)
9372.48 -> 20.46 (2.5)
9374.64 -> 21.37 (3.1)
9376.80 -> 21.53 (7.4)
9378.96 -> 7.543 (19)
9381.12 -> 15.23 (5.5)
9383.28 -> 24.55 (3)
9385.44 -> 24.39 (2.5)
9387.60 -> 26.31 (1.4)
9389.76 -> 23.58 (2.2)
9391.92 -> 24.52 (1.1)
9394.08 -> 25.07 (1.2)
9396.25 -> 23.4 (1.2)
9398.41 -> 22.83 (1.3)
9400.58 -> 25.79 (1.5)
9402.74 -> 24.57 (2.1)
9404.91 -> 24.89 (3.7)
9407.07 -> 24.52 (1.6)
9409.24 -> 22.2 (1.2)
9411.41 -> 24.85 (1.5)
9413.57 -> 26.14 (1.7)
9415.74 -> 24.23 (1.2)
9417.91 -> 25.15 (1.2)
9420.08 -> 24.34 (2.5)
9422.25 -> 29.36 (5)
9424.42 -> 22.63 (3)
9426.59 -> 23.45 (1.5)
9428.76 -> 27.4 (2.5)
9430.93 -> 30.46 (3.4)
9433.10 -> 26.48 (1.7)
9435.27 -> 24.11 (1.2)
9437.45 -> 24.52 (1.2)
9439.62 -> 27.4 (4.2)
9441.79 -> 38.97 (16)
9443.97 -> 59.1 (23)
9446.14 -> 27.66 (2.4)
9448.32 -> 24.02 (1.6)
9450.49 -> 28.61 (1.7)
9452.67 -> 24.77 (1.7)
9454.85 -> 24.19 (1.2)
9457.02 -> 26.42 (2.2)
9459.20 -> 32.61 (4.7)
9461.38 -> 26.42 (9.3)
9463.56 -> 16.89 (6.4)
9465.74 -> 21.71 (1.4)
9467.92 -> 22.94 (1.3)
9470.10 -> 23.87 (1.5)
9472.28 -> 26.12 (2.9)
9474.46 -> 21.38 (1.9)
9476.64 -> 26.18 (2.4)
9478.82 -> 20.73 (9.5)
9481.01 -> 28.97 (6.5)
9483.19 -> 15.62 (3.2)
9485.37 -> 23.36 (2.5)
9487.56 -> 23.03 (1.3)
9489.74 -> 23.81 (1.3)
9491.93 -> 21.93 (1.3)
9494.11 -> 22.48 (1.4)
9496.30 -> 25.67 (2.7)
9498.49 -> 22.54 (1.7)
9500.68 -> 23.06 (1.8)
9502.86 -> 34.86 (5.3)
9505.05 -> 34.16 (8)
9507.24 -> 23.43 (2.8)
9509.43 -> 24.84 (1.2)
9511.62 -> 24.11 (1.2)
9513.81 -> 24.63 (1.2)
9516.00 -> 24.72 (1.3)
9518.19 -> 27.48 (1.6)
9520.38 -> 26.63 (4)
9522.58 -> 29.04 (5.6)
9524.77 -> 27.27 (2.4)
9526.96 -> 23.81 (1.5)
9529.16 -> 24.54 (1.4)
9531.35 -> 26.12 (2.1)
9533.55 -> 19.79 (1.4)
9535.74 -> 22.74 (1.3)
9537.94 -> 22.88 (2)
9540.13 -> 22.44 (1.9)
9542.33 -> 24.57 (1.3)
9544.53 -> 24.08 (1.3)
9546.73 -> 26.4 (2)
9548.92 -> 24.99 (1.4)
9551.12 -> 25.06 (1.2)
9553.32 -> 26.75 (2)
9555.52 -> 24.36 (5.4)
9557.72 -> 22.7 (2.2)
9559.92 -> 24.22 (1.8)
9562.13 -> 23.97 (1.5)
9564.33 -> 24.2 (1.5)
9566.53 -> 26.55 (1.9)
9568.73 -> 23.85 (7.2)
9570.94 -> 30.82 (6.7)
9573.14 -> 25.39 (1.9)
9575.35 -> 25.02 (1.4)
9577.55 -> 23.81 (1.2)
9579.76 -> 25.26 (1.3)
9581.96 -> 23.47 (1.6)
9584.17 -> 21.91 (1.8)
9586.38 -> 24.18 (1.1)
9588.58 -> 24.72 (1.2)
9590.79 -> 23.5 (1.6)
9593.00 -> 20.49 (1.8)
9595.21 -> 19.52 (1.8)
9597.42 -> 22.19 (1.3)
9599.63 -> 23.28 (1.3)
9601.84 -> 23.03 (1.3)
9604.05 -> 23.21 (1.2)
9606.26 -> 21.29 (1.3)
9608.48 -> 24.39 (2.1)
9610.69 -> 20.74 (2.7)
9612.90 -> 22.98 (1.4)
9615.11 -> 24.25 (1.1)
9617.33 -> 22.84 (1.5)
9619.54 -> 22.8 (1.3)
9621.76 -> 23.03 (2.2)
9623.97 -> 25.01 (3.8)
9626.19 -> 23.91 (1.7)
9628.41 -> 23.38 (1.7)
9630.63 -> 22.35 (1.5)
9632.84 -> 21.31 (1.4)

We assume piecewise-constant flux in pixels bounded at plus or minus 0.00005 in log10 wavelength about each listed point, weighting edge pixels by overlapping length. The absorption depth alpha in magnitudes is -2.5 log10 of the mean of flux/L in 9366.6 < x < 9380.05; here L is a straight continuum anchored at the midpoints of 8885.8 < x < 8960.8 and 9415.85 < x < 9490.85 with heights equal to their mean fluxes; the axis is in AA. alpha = 0.28 mag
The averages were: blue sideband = 23.1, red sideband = 26.2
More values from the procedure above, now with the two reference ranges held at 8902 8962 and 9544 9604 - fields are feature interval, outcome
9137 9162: 0.00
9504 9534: -0.08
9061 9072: -0.07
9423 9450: -0.23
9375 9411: 0.06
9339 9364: -0.07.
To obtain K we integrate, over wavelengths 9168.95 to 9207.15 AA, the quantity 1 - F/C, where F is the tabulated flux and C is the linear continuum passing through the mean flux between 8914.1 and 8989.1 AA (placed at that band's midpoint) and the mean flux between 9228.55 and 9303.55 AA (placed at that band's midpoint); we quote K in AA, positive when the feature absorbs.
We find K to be 0.3 AA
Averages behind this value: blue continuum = 23.5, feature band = 23.7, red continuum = 24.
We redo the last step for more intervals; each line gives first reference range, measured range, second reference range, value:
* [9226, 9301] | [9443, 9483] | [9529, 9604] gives -4.1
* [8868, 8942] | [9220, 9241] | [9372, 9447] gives 1.2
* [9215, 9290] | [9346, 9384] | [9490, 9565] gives 2.3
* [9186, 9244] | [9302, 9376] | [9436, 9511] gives 2.0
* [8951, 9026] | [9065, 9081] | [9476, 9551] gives -0.6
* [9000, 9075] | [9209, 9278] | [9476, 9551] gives 1.9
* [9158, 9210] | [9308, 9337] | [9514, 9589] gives 0.5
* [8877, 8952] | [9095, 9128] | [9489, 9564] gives -1.0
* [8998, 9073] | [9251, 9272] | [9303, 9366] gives 0.1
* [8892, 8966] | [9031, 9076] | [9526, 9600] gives -2.0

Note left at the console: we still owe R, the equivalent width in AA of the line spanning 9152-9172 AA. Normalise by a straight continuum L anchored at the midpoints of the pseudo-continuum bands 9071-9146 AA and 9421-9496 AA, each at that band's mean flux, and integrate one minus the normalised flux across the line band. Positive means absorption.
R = 1.5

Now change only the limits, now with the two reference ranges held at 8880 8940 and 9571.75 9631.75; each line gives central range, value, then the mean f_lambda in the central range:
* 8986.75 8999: 0.2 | 22.8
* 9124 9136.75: -0.9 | 24.7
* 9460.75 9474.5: 0.3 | 22.7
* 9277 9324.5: -2.2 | 24.3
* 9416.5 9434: -2.2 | 26.1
